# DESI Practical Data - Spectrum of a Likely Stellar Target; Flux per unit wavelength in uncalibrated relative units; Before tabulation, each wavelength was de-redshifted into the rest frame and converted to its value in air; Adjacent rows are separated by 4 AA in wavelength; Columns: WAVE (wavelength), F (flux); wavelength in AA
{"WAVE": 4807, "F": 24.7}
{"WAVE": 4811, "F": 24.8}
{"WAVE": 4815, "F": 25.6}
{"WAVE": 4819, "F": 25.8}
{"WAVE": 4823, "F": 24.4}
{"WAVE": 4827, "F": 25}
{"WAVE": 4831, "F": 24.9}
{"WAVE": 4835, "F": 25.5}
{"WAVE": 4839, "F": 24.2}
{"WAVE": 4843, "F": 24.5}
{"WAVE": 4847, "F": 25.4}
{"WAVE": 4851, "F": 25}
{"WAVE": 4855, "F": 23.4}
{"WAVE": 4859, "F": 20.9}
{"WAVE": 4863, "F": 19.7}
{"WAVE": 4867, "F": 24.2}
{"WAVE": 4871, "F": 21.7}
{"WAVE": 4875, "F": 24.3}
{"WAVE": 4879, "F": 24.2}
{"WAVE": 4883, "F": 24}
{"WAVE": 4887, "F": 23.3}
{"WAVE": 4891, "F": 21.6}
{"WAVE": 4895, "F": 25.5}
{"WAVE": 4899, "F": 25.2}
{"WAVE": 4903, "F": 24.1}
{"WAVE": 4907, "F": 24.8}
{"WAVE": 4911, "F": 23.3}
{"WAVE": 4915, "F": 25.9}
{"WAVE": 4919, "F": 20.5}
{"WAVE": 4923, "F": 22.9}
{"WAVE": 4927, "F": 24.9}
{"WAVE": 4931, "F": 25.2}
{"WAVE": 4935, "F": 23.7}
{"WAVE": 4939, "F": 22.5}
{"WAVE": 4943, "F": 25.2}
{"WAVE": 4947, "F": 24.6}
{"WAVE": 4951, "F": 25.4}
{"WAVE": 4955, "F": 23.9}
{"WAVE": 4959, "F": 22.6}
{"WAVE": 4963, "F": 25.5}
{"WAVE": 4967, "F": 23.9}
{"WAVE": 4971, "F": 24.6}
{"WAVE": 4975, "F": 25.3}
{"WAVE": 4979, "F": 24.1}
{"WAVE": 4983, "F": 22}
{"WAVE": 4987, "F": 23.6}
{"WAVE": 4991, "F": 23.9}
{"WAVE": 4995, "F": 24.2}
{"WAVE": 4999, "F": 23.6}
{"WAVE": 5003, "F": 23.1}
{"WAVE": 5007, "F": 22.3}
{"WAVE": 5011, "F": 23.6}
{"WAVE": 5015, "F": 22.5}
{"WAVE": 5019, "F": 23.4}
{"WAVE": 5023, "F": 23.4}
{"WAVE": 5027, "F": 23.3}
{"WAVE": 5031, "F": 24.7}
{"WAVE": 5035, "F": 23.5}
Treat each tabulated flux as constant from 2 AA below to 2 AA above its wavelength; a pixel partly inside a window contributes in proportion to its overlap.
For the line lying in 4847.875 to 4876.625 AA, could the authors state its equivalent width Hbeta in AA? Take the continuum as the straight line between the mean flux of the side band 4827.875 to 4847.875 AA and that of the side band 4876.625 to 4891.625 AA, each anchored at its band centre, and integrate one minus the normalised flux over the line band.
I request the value 1.6 AA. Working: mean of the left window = 24.9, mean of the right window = 23.5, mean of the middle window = 22.8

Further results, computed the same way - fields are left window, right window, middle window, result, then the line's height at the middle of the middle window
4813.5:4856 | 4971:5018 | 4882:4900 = 0.4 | 24.4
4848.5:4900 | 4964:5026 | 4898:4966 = -2.0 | 23.4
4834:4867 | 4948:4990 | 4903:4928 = 0.2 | 23.9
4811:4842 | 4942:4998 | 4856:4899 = 2.9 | 24.7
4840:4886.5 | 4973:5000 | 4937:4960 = -0.4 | 23.7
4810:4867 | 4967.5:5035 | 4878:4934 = 0.0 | 24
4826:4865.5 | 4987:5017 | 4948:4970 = -0.8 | 23.5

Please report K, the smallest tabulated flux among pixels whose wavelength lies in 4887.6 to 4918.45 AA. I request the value 21.6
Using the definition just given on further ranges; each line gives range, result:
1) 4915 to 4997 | 20.5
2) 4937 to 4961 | 22.5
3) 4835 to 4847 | 24.2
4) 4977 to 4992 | 22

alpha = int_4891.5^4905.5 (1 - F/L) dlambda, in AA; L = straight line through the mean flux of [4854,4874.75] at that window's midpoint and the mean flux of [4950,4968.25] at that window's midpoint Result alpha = -1.0 AA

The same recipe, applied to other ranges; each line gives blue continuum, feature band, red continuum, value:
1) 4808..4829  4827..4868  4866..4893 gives 0.7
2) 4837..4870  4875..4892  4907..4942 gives 0.0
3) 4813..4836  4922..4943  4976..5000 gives 0.1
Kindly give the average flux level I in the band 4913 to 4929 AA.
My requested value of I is 23.5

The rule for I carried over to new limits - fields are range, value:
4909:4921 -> 23.2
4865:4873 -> 22.9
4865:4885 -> 23.7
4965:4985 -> 24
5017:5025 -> 23.4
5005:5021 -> 23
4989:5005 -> 23.7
